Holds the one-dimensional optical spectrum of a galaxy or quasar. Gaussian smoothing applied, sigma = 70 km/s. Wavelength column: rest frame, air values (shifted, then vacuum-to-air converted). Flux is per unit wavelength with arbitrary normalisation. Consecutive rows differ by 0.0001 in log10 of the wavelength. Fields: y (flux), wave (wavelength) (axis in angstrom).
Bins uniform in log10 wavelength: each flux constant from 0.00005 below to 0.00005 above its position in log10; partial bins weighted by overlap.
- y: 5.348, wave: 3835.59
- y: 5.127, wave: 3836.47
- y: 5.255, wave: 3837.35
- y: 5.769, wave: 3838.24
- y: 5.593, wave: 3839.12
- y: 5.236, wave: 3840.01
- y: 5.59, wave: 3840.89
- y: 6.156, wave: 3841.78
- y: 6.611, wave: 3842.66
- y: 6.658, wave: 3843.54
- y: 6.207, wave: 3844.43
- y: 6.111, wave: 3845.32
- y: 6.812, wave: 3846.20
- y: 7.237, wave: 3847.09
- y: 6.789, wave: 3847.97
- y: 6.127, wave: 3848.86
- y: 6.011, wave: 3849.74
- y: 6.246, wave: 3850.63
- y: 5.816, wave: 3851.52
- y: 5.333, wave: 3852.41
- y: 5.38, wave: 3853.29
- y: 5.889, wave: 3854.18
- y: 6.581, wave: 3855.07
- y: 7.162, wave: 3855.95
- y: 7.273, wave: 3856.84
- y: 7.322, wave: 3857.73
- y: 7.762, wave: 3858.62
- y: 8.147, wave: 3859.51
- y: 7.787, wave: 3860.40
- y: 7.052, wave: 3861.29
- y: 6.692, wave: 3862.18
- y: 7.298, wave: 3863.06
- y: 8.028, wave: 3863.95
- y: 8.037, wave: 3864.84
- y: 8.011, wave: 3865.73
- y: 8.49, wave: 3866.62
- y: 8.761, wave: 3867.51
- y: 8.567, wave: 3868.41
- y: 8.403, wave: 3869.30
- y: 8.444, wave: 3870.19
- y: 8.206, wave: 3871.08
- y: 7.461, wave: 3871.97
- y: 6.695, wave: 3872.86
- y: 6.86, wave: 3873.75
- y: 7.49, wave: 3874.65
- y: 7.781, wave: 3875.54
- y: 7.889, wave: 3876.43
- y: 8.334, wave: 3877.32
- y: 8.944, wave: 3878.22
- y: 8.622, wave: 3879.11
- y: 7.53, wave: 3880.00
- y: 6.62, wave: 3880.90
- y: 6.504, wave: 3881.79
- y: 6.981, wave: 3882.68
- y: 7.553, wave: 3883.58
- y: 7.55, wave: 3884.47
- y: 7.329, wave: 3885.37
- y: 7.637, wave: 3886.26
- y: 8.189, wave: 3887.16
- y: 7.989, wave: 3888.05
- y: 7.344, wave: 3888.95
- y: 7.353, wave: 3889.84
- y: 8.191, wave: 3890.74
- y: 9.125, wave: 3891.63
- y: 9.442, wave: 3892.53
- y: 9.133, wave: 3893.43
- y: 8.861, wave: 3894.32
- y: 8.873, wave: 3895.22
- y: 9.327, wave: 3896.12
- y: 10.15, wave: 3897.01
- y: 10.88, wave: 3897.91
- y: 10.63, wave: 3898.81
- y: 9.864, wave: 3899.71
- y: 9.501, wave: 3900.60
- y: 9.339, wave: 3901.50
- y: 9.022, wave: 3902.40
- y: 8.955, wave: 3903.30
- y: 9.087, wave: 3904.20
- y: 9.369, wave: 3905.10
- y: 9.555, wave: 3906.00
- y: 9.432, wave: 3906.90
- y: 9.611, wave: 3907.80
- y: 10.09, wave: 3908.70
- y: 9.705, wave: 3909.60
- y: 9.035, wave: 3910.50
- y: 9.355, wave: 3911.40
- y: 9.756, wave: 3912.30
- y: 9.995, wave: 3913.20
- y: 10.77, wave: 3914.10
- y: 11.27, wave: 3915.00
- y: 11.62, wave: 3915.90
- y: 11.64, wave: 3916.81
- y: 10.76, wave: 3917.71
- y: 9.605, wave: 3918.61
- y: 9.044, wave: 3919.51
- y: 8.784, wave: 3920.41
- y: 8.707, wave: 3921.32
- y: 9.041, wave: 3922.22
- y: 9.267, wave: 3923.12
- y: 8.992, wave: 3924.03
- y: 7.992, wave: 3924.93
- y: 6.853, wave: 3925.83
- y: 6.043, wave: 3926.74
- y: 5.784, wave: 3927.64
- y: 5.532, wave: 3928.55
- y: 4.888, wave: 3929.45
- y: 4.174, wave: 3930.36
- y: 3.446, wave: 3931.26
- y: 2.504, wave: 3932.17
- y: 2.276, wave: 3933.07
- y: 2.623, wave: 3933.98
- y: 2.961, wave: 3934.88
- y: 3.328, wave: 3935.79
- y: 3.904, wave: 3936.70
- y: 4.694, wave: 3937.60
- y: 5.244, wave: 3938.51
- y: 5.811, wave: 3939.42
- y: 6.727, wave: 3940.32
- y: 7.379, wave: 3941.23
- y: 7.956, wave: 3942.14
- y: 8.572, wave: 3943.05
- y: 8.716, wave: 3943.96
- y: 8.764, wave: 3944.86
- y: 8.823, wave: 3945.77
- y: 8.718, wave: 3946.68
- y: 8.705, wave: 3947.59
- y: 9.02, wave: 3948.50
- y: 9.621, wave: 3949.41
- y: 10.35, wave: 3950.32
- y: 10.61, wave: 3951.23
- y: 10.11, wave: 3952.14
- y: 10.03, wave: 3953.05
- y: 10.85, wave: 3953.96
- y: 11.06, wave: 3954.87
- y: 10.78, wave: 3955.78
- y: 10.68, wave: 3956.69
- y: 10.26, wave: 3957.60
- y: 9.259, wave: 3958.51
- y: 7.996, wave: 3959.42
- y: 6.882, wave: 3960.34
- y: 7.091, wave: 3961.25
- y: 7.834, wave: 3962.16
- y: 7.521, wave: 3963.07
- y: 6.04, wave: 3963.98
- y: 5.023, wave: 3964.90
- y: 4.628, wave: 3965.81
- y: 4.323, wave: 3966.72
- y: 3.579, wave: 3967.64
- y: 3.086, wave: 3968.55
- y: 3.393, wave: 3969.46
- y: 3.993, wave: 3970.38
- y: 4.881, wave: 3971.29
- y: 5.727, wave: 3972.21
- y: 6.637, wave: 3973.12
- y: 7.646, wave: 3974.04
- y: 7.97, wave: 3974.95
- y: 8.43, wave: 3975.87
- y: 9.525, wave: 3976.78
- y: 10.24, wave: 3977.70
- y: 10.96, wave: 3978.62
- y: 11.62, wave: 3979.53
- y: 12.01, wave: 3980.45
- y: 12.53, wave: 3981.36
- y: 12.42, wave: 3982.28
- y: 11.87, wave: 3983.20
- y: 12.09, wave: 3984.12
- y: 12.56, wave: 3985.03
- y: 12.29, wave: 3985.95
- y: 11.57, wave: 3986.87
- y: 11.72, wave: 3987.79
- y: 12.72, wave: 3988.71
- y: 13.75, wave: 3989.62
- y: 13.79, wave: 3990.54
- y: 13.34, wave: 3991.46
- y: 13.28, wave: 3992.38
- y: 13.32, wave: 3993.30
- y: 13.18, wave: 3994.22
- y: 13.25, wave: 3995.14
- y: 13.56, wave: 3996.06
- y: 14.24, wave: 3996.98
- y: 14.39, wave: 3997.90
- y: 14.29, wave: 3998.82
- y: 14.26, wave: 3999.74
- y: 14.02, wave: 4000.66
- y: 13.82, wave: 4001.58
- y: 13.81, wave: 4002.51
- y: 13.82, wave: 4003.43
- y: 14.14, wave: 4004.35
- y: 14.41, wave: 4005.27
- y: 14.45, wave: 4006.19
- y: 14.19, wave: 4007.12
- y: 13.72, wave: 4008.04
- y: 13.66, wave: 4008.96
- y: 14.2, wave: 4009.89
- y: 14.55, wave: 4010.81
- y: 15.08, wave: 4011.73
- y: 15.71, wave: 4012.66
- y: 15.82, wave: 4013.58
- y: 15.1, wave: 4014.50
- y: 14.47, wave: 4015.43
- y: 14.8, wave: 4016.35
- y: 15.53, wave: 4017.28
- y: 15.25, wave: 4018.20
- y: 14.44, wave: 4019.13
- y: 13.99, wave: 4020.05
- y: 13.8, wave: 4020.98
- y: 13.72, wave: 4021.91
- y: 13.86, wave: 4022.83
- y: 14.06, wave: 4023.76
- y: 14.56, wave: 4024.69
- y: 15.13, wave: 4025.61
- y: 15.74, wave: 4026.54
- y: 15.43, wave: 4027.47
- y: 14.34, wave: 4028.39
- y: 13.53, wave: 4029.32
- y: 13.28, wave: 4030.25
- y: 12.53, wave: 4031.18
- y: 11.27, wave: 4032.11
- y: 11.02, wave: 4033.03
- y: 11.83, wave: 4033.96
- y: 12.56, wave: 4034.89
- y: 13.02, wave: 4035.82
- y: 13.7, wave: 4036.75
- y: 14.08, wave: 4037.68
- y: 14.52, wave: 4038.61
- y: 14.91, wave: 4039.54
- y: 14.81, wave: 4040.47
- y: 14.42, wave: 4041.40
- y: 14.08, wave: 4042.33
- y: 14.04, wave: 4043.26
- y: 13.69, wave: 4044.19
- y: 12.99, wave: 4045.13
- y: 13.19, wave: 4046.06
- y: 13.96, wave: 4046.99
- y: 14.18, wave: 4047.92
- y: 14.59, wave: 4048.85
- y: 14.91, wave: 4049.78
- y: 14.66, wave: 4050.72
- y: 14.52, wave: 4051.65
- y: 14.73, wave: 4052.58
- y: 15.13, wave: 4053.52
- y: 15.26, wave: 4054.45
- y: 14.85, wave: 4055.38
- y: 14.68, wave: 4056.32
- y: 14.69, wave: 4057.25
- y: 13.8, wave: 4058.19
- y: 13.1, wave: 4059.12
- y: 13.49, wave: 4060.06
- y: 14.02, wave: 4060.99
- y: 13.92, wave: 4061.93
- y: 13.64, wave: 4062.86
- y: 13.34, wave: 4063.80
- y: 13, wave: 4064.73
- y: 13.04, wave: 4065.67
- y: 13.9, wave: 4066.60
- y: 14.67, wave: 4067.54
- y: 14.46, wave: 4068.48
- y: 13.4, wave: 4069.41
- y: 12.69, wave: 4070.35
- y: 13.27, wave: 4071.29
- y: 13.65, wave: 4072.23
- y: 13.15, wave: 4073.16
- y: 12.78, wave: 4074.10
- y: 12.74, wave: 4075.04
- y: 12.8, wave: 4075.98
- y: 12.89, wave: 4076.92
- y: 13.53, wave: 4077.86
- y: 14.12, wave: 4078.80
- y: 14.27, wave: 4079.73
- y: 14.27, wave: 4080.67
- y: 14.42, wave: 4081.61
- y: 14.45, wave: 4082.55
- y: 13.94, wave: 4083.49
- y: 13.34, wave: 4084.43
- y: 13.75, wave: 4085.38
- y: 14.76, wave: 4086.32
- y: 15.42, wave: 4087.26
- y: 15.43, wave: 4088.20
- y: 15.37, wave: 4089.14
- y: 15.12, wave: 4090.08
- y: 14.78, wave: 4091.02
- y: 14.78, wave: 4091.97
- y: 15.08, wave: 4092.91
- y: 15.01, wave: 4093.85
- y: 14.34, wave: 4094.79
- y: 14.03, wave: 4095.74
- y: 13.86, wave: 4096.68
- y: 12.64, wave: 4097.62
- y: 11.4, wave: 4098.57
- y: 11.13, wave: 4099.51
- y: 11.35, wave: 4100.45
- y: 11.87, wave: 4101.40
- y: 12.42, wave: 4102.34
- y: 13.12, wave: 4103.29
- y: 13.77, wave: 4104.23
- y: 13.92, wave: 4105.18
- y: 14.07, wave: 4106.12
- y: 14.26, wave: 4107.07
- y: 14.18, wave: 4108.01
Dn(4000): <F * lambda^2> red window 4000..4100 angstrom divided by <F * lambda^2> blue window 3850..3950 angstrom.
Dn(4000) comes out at 1.92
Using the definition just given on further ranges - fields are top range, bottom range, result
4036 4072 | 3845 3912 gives 1.91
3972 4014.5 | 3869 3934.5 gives 1.62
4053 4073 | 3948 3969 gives 1.81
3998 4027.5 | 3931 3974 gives 2.17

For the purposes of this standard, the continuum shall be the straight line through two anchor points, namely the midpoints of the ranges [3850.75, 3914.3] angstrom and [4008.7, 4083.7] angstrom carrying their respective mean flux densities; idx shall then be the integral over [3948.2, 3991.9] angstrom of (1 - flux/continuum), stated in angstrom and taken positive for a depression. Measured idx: 8.4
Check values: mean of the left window 8.24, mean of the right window 14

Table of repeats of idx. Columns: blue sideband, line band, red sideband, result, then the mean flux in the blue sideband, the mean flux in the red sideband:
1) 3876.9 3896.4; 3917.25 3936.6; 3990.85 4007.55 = 7.2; 8.05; 13.9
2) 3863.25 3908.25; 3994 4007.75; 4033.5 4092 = -2.2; 8.43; 14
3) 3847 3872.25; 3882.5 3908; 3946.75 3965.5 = -3.1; 7.25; 8.95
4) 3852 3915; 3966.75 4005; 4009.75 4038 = 4.9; 8.32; 14.1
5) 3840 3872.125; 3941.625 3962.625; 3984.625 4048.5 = 3.6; 7.04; 13.9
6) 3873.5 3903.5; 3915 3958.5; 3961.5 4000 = 6.8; 8.41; 9.96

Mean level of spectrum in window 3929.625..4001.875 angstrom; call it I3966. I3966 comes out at 8.94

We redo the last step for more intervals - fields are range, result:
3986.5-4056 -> 14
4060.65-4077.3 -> 13.4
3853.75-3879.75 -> 7.72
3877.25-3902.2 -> 8.5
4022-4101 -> 13.9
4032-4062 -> 13.9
